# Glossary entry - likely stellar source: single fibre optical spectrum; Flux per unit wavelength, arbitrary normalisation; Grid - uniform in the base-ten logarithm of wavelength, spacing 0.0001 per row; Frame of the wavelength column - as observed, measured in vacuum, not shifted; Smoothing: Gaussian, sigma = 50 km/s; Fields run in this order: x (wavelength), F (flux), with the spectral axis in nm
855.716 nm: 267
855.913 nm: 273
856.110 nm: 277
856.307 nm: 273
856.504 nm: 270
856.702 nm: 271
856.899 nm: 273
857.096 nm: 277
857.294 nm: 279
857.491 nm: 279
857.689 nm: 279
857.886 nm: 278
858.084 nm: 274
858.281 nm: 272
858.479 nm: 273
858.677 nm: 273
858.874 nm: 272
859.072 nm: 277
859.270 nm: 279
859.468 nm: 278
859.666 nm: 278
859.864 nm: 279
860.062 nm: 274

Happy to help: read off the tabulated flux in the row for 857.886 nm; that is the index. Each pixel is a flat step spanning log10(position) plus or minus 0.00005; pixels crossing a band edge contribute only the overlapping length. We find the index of 278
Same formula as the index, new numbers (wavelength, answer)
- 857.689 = 279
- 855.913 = 273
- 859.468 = 278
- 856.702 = 271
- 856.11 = 277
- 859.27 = 279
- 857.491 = 279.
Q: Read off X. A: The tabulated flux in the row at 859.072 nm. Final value 277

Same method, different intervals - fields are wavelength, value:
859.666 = 278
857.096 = 277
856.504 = 270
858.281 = 272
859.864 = 279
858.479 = 273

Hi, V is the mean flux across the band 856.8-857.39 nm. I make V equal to 276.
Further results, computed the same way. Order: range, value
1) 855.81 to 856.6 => 273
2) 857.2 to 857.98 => 279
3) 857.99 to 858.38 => 273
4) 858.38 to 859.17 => 274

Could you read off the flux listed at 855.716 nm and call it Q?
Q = 267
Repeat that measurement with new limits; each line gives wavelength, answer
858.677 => 273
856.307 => 273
